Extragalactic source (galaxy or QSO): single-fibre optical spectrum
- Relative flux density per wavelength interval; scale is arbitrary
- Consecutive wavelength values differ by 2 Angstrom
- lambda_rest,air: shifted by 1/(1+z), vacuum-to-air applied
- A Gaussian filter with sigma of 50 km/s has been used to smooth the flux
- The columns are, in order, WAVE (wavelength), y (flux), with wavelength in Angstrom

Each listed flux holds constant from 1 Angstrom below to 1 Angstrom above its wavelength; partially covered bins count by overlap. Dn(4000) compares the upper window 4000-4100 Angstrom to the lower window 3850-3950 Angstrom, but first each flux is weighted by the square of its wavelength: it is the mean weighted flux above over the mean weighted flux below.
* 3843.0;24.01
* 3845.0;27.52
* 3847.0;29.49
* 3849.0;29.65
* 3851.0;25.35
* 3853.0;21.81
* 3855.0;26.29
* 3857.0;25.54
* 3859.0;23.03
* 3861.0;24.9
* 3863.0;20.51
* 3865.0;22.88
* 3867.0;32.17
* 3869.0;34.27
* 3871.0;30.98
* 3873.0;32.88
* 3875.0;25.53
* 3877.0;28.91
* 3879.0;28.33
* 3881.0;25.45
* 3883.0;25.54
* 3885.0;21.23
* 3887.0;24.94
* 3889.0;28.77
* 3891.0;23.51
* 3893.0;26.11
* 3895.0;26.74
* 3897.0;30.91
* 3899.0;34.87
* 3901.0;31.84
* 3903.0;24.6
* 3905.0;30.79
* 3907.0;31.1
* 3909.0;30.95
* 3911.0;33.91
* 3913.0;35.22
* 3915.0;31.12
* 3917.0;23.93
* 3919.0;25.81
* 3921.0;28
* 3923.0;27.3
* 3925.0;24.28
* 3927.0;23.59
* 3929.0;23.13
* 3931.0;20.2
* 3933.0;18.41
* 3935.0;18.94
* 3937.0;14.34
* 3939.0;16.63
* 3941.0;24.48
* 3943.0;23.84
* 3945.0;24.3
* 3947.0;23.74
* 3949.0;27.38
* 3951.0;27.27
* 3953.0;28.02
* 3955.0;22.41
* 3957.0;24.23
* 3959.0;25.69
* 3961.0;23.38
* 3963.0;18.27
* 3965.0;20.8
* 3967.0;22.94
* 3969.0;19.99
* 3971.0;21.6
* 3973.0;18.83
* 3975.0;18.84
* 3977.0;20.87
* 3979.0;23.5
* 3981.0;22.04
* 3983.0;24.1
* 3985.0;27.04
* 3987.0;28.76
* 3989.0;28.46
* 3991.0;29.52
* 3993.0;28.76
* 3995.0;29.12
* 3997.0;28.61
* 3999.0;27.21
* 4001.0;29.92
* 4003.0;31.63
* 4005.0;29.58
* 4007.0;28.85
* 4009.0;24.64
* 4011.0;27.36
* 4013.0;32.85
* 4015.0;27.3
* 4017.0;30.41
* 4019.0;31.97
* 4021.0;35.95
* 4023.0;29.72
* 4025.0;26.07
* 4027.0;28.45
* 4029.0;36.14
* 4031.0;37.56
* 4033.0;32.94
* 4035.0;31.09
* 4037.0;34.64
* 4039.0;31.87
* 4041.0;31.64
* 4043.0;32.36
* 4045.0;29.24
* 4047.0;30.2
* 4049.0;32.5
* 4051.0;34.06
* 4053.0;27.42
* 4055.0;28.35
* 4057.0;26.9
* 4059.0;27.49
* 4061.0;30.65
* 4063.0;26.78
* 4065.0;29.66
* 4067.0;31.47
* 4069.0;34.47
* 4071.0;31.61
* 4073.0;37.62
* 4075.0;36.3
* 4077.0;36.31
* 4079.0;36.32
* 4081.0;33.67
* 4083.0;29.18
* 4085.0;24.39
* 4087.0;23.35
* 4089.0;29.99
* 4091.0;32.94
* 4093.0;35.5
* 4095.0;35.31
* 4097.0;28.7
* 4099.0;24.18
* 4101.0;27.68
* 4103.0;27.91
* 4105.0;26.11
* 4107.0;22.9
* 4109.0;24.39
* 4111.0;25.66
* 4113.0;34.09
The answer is 1.3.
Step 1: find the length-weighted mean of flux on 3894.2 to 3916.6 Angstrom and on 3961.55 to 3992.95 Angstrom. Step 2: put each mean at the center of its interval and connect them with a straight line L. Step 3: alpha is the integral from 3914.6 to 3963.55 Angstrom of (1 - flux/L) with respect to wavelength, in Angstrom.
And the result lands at 6.7 Angstrom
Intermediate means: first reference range 30.9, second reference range 23.2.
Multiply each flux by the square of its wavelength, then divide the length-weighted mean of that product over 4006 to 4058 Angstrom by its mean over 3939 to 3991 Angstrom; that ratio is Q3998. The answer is 1.3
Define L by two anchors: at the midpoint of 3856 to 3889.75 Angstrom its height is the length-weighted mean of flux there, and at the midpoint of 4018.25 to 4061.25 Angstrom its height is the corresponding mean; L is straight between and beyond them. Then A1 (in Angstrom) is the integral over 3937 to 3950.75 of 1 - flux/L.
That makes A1 2.76 Angstrom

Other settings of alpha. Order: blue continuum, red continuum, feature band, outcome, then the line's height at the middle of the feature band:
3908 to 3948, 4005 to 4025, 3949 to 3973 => 3.03 Angstrom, 26.5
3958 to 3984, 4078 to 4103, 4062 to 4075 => -1.72 Angstrom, 28.5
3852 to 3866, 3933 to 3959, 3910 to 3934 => -3.28 Angstrom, 23.1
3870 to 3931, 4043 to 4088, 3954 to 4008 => 8.02 Angstrom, 29.3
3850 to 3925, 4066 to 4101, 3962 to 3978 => 4.96 Angstrom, 29.4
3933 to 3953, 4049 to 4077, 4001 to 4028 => -1.91 Angstrom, 27.7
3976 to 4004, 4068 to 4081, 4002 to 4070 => 1.75 Angstrom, 31.6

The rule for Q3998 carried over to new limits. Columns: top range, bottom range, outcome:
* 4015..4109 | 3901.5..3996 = 1.32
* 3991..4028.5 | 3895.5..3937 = 1.14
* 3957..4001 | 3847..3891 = 0.97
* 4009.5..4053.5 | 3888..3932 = 1.19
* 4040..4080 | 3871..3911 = 1.22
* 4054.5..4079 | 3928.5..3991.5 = 1.47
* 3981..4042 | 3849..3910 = 1.17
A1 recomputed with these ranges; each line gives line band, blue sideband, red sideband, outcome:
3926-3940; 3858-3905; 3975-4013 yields 4.1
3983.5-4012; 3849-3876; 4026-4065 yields 1.4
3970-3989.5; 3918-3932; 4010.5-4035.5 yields 3.6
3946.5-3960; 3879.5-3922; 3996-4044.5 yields 1.7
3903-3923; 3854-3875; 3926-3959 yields -4.3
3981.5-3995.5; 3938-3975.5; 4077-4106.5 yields -1.9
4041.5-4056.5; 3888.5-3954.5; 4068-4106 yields -0.3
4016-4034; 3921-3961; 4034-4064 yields -2.1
